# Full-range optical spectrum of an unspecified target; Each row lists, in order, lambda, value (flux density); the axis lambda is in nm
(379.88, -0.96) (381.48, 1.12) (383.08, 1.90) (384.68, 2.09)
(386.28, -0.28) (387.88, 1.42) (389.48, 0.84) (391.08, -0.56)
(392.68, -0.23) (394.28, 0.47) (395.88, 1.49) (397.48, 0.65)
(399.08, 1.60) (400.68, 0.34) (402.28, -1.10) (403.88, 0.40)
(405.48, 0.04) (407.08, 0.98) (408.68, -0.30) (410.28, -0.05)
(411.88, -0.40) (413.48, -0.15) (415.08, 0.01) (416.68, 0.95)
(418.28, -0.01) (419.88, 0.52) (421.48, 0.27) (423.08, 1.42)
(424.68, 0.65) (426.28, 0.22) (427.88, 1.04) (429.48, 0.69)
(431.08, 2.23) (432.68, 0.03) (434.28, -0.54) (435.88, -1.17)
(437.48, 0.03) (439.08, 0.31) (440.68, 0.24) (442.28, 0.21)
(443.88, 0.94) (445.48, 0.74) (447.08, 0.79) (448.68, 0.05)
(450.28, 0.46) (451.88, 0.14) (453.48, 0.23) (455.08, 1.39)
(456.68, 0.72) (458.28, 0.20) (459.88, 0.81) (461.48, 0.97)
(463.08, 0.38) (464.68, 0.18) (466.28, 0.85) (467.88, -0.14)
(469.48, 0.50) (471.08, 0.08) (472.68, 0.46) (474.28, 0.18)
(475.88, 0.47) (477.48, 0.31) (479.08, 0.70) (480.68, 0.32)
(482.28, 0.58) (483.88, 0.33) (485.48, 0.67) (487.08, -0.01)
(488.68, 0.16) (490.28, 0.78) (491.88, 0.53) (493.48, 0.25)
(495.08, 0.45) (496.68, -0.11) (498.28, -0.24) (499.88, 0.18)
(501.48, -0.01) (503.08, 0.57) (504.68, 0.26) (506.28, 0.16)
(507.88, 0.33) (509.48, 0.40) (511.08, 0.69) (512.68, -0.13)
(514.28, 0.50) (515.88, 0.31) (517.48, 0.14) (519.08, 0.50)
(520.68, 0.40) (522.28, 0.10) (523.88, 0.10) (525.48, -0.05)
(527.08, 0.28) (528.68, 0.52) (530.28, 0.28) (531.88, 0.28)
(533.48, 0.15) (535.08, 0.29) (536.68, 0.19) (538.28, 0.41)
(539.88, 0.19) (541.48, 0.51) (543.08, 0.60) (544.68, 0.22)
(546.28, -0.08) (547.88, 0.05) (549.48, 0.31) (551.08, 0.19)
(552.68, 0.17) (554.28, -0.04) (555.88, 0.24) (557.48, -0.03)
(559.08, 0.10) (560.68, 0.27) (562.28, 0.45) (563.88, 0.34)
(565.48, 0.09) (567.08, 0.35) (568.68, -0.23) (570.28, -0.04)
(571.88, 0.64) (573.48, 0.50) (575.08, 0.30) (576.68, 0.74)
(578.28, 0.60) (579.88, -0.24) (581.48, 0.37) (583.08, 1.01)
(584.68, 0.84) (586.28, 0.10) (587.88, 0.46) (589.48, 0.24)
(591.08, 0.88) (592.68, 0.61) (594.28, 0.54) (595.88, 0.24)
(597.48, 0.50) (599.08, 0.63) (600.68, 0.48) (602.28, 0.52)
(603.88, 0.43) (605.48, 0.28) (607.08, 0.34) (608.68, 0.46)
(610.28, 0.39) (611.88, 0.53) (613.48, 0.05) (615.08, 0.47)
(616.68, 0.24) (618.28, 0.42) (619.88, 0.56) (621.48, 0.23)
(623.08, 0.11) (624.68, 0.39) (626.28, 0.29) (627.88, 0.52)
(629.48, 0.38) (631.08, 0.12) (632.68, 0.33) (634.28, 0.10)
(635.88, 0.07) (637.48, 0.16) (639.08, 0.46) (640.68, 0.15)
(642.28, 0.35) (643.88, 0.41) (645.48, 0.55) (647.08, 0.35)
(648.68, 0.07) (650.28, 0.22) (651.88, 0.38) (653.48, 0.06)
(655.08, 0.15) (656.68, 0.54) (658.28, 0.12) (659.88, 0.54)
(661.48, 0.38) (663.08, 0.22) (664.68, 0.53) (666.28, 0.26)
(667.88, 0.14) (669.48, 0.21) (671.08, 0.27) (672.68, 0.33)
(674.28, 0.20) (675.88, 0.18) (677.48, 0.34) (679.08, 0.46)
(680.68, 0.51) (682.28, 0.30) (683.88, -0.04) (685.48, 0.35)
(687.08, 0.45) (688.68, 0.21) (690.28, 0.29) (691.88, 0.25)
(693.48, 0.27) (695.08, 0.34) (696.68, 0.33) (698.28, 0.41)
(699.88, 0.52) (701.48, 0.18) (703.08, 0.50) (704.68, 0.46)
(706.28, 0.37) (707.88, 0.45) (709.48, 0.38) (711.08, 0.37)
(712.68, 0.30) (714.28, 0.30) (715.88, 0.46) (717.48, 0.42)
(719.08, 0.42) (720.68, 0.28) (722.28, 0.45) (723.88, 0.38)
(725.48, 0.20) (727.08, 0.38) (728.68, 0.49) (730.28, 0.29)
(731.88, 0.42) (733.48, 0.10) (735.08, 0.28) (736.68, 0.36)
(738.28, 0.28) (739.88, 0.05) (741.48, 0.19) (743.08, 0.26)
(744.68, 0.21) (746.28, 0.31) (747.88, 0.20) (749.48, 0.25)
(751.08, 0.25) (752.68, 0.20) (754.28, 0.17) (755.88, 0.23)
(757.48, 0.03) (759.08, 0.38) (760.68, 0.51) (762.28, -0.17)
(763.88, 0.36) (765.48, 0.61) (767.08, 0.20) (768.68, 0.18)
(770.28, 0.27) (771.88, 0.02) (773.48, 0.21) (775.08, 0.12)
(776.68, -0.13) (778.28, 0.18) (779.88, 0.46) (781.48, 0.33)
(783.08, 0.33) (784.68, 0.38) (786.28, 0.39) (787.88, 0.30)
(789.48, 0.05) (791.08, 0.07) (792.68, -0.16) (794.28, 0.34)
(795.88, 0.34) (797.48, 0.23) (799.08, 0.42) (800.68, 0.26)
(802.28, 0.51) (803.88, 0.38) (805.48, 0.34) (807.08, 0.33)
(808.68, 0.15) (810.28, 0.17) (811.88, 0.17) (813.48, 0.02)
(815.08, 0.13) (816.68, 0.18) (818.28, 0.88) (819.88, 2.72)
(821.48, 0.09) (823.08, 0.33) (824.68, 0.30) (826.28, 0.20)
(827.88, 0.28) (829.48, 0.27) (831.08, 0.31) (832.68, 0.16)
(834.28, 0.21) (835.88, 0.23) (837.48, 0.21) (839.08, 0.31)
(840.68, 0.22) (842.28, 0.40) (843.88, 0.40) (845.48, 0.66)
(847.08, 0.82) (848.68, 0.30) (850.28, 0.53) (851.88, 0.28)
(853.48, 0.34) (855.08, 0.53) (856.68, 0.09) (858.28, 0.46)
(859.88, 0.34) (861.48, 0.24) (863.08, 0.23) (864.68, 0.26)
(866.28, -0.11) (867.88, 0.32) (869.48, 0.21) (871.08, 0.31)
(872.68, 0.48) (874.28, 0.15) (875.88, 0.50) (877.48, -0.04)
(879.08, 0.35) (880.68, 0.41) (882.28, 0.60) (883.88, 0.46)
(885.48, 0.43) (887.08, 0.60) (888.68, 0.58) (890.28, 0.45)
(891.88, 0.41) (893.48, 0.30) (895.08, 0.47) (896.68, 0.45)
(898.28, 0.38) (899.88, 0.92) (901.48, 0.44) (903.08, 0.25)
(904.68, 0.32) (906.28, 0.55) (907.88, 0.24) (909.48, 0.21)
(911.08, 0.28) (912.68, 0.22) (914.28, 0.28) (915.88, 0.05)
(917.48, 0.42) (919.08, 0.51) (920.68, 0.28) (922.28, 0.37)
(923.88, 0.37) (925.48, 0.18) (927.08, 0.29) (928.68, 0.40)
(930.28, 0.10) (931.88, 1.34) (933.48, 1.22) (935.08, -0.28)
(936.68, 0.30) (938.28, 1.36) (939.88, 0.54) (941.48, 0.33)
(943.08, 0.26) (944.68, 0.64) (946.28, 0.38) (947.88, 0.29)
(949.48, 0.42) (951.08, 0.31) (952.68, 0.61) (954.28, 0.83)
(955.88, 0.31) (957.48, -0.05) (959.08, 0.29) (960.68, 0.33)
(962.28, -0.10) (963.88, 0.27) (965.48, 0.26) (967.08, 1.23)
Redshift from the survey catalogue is 1.20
